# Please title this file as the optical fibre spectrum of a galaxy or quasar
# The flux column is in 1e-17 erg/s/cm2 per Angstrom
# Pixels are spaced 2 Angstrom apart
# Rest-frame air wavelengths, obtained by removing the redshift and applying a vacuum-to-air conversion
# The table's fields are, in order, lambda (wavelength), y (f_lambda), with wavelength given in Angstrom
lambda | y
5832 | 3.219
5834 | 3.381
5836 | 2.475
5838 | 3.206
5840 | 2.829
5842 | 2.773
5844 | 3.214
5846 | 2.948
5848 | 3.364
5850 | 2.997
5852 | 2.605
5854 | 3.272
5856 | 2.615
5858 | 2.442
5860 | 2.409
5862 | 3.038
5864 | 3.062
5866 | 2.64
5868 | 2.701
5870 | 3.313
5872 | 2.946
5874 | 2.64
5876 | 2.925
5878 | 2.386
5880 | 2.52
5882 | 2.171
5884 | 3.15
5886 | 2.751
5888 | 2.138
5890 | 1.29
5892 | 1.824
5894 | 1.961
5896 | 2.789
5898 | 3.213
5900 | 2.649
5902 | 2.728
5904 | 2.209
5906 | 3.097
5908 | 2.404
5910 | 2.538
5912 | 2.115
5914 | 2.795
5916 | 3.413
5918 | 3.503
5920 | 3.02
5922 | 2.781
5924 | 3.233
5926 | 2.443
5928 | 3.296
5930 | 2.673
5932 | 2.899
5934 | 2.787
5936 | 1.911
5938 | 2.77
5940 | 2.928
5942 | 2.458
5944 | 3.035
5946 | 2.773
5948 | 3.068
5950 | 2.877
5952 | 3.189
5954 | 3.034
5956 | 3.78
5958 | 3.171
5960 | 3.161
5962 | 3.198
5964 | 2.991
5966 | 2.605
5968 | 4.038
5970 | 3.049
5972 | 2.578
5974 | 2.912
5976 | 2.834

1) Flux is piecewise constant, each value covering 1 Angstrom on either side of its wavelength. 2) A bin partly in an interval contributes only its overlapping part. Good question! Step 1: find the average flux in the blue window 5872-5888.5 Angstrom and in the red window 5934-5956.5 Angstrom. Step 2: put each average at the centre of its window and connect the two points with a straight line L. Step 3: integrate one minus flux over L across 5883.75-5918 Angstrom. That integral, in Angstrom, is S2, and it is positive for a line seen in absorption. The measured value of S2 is 2.0 Angstrom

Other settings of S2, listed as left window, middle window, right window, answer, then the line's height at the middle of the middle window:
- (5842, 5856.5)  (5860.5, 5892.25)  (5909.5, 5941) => 3.57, 2.94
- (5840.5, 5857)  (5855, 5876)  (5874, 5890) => -0.47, 2.73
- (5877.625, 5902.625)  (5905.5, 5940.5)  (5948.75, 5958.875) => 0.21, 2.83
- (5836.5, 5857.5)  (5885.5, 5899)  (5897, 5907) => 2.62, 2.81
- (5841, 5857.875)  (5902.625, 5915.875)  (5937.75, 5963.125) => 1.82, 3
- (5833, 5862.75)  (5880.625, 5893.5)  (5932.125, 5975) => 3.11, 2.93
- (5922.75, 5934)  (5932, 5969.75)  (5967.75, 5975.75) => -0.23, 2.97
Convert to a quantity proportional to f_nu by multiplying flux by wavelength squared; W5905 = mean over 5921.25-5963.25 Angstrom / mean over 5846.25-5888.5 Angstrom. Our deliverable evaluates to 1.1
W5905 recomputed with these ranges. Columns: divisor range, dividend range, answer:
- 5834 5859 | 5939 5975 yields 1.09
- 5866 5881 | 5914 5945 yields 1.06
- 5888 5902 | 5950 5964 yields 1.42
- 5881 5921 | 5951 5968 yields 1.26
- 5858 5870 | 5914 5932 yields 1.11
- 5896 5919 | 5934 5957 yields 1.05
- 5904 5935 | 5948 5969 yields 1.14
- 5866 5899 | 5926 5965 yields 1.18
